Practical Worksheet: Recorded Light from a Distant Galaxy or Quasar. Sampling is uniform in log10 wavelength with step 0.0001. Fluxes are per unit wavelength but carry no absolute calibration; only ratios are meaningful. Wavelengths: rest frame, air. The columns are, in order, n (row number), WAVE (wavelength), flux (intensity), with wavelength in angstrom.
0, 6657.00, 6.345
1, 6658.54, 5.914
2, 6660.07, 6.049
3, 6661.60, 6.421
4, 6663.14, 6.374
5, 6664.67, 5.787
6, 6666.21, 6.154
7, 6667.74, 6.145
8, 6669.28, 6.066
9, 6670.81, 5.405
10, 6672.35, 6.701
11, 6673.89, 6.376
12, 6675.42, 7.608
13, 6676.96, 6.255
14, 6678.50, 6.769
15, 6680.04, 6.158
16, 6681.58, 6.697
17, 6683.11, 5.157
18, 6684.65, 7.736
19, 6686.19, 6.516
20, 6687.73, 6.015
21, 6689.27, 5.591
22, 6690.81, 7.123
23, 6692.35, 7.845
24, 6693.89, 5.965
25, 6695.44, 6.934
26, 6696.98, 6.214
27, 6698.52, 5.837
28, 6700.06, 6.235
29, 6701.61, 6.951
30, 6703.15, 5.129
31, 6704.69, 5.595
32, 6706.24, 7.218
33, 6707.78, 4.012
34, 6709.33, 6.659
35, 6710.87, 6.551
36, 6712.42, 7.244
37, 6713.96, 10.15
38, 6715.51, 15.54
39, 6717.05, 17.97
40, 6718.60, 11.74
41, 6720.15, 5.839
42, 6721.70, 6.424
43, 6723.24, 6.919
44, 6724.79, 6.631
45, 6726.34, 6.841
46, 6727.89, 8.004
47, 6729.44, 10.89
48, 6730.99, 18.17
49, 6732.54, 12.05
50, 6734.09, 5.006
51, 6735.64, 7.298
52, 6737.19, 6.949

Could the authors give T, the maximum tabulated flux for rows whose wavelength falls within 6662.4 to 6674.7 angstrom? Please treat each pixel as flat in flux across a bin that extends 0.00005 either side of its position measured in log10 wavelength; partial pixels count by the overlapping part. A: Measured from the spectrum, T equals 6.701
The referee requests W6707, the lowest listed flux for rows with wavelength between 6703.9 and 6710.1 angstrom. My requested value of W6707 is 4.012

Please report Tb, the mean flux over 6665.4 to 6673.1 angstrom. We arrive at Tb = 6.09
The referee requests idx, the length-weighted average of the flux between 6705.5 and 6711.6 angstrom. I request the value 6.11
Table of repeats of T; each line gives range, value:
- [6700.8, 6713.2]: 7.244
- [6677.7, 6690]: 7.736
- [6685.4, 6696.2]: 7.845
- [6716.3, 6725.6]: 17.97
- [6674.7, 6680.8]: 7.608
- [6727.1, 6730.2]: 10.89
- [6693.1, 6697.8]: 6.934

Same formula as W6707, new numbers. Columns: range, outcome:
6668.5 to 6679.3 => 5.405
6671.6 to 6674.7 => 6.376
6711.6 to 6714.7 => 7.244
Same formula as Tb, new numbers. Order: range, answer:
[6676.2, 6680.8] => 6.39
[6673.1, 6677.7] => 6.75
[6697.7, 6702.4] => 6.34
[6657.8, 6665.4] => 6.12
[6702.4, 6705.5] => 5.38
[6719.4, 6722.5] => 6.15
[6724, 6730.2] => 8.08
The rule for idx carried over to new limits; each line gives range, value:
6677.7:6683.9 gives 6.2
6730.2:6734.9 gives 11.7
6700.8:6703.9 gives 6.04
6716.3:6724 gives 9.76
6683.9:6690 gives 6.47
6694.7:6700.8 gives 6.31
